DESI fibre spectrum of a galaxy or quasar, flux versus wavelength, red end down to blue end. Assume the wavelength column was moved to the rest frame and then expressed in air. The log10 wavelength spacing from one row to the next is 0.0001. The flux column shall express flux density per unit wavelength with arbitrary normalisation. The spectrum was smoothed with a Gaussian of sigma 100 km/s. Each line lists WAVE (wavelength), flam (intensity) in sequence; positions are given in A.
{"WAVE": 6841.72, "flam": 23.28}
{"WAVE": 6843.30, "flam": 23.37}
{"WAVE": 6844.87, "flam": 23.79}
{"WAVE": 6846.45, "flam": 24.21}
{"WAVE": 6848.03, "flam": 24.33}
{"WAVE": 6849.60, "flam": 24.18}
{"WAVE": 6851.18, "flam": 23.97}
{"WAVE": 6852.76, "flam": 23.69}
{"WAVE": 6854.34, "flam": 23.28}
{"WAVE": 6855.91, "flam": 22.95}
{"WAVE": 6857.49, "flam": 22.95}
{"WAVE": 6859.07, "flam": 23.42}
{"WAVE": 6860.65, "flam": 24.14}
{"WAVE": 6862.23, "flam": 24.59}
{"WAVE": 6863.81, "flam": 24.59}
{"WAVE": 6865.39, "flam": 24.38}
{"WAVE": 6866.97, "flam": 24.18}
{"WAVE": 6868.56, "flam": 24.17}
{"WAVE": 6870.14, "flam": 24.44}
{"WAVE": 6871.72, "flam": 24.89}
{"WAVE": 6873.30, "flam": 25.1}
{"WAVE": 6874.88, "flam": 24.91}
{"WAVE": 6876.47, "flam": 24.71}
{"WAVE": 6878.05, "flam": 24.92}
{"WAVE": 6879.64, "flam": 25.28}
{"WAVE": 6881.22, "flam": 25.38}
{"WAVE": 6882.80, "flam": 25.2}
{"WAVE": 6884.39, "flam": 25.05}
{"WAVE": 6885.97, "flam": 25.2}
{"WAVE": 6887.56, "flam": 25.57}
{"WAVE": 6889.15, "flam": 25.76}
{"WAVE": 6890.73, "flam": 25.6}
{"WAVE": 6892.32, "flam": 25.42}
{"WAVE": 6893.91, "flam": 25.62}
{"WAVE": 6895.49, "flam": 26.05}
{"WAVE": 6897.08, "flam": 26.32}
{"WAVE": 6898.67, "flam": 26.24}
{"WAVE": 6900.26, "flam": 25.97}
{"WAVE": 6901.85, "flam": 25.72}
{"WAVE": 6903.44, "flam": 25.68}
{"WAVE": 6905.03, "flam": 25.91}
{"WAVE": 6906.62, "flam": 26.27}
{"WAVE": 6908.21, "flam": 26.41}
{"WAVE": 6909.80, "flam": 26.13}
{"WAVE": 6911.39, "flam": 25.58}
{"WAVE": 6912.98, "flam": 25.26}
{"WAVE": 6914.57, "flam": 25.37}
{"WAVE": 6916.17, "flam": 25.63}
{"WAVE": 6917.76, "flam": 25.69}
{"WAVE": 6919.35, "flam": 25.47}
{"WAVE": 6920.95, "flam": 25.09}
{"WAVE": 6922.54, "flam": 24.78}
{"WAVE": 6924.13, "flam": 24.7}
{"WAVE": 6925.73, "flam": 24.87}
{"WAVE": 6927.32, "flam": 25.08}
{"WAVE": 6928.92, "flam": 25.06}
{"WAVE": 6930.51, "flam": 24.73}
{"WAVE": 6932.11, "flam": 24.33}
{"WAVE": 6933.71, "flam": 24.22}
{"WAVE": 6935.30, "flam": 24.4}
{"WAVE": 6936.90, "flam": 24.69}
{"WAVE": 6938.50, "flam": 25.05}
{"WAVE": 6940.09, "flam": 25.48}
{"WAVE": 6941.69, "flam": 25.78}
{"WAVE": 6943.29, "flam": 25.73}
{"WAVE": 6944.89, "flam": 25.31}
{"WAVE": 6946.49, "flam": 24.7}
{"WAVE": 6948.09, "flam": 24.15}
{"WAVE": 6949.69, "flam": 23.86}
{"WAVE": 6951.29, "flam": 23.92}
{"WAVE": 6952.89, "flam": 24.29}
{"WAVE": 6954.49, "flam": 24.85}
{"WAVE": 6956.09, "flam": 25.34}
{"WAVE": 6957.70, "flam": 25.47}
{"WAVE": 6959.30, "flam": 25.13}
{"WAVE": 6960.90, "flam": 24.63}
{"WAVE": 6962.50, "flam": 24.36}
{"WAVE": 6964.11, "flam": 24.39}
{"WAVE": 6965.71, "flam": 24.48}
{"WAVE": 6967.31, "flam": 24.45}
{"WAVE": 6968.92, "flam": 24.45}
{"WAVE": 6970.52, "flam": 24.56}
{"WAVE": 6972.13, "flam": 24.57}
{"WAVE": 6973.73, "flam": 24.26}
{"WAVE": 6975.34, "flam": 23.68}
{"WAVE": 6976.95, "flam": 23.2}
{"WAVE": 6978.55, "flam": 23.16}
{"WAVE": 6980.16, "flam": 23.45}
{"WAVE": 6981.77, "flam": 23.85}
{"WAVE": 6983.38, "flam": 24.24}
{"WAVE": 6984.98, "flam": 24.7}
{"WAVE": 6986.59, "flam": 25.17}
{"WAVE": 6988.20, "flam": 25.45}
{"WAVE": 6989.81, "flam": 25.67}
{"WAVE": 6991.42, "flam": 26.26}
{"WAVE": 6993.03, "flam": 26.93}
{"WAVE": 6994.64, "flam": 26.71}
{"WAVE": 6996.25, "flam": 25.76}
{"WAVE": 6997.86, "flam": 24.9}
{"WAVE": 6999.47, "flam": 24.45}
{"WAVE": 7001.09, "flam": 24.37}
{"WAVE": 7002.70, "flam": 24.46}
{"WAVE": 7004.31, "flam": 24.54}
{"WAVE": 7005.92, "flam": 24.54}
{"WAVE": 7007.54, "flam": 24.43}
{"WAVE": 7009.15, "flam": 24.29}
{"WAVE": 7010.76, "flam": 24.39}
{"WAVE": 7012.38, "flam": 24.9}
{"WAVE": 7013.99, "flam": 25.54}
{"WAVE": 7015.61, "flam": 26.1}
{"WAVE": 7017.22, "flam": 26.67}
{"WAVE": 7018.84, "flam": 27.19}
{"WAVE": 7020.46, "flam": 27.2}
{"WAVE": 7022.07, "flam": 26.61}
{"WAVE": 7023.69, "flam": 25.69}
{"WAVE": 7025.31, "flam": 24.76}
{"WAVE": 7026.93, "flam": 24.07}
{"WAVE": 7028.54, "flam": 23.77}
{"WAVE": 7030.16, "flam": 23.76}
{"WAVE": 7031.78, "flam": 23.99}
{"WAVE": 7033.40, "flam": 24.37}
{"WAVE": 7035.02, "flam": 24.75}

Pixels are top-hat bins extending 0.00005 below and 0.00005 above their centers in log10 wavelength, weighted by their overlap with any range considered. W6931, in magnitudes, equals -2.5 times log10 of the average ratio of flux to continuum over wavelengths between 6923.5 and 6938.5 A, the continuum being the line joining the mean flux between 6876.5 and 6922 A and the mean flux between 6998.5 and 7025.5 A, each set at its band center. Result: 0.04 mag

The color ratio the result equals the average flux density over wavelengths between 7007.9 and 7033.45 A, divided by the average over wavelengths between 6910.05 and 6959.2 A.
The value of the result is 1.01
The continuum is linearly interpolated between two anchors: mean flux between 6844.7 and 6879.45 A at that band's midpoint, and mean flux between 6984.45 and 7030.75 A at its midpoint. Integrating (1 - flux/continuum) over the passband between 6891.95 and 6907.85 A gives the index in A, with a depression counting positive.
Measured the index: -0.95 A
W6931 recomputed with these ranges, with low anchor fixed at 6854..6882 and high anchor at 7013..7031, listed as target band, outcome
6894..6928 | -0.04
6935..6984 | 0.03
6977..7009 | 0.02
